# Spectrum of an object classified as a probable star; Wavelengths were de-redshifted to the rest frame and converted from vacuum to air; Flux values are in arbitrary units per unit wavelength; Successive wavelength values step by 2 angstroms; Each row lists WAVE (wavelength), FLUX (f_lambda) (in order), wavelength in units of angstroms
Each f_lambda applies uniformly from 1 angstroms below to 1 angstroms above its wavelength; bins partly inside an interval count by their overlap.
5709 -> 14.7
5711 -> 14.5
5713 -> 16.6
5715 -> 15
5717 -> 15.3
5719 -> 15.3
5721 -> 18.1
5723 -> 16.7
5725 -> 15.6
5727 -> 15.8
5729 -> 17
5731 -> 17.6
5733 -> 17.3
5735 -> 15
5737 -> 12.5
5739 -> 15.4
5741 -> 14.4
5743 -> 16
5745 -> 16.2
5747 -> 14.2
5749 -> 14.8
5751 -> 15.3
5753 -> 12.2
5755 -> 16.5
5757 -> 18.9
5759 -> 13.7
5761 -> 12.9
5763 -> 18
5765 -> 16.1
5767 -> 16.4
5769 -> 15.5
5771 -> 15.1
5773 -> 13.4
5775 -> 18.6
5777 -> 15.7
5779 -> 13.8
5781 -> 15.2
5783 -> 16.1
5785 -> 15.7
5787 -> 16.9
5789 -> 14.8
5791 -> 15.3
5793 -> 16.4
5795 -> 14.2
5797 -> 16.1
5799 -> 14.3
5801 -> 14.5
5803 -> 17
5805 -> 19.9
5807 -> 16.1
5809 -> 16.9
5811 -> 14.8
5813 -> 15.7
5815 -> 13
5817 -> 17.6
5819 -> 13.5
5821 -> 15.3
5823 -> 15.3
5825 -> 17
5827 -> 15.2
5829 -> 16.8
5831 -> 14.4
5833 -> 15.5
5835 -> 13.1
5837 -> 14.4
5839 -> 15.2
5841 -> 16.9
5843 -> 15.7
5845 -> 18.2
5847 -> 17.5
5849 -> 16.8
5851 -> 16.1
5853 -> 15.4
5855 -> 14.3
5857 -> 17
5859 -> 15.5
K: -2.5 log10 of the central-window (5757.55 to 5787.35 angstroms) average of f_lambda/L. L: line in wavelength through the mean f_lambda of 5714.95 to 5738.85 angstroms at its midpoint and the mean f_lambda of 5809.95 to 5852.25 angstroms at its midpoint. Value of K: 0.02 mag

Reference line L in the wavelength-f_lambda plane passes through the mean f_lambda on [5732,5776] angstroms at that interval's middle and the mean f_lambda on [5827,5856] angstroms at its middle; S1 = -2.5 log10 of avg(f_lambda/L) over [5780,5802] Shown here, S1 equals 0.01 mag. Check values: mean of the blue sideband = 15.4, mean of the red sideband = 15.7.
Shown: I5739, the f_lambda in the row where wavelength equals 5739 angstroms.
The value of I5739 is 15.4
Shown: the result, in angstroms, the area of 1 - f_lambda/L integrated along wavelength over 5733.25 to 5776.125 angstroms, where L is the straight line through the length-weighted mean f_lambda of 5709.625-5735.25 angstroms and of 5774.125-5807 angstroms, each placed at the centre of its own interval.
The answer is 1.9 angstroms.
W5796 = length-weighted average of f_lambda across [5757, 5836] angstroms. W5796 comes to 15.6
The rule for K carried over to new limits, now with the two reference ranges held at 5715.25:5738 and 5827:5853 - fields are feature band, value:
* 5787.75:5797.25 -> 0.039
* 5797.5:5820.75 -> 0.009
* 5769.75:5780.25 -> 0.042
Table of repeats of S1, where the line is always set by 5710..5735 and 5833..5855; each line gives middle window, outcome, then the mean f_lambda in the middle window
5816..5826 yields 0.011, 15.7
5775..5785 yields 0.030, 15.6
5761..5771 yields 0.004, 16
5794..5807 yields -0.003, 16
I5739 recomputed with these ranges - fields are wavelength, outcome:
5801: 14.5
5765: 16.1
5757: 18.9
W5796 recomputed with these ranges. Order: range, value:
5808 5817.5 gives 15.5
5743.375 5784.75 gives 15.4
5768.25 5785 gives 15.4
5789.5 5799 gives 15.3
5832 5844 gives 15.1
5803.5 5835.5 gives 15.7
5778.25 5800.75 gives 15.3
